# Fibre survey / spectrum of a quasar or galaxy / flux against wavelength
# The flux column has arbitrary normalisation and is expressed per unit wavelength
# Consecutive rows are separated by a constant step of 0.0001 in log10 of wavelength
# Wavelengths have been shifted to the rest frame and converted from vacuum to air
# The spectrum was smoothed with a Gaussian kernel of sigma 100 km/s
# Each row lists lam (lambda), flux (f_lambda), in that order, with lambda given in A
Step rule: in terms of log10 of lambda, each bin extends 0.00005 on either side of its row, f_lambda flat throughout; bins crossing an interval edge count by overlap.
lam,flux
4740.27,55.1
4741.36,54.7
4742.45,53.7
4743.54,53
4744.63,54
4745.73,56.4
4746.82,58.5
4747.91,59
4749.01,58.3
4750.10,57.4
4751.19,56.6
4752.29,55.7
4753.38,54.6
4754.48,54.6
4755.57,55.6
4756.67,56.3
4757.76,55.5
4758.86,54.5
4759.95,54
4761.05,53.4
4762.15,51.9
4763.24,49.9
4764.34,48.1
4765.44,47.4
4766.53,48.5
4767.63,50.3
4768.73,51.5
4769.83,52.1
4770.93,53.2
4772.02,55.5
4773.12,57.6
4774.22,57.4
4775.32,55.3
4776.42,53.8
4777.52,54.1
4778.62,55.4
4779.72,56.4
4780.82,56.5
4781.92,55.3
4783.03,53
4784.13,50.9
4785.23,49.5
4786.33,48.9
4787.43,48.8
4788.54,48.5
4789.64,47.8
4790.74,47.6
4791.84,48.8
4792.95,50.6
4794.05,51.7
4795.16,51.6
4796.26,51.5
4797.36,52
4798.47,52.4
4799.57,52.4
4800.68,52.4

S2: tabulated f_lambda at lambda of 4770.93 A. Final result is 53.2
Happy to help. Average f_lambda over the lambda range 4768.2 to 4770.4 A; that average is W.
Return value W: 51.7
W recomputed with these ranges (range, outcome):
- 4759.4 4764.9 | 51.4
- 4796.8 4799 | 52.2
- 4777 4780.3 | 55.3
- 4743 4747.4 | 55.5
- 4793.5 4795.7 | 51.6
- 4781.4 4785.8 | 52.1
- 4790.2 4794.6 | 49.7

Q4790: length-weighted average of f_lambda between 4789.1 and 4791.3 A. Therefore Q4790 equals 47.8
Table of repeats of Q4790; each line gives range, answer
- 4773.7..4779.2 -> 55.2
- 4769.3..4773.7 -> 54.7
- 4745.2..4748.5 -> 58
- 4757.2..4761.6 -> 54.4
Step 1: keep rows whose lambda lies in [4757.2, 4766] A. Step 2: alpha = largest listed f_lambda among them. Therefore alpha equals 55.5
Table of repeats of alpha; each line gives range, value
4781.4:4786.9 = 55.3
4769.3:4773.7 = 57.6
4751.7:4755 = 55.7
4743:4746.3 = 56.4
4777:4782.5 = 56.5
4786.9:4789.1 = 48.8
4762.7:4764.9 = 49.9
